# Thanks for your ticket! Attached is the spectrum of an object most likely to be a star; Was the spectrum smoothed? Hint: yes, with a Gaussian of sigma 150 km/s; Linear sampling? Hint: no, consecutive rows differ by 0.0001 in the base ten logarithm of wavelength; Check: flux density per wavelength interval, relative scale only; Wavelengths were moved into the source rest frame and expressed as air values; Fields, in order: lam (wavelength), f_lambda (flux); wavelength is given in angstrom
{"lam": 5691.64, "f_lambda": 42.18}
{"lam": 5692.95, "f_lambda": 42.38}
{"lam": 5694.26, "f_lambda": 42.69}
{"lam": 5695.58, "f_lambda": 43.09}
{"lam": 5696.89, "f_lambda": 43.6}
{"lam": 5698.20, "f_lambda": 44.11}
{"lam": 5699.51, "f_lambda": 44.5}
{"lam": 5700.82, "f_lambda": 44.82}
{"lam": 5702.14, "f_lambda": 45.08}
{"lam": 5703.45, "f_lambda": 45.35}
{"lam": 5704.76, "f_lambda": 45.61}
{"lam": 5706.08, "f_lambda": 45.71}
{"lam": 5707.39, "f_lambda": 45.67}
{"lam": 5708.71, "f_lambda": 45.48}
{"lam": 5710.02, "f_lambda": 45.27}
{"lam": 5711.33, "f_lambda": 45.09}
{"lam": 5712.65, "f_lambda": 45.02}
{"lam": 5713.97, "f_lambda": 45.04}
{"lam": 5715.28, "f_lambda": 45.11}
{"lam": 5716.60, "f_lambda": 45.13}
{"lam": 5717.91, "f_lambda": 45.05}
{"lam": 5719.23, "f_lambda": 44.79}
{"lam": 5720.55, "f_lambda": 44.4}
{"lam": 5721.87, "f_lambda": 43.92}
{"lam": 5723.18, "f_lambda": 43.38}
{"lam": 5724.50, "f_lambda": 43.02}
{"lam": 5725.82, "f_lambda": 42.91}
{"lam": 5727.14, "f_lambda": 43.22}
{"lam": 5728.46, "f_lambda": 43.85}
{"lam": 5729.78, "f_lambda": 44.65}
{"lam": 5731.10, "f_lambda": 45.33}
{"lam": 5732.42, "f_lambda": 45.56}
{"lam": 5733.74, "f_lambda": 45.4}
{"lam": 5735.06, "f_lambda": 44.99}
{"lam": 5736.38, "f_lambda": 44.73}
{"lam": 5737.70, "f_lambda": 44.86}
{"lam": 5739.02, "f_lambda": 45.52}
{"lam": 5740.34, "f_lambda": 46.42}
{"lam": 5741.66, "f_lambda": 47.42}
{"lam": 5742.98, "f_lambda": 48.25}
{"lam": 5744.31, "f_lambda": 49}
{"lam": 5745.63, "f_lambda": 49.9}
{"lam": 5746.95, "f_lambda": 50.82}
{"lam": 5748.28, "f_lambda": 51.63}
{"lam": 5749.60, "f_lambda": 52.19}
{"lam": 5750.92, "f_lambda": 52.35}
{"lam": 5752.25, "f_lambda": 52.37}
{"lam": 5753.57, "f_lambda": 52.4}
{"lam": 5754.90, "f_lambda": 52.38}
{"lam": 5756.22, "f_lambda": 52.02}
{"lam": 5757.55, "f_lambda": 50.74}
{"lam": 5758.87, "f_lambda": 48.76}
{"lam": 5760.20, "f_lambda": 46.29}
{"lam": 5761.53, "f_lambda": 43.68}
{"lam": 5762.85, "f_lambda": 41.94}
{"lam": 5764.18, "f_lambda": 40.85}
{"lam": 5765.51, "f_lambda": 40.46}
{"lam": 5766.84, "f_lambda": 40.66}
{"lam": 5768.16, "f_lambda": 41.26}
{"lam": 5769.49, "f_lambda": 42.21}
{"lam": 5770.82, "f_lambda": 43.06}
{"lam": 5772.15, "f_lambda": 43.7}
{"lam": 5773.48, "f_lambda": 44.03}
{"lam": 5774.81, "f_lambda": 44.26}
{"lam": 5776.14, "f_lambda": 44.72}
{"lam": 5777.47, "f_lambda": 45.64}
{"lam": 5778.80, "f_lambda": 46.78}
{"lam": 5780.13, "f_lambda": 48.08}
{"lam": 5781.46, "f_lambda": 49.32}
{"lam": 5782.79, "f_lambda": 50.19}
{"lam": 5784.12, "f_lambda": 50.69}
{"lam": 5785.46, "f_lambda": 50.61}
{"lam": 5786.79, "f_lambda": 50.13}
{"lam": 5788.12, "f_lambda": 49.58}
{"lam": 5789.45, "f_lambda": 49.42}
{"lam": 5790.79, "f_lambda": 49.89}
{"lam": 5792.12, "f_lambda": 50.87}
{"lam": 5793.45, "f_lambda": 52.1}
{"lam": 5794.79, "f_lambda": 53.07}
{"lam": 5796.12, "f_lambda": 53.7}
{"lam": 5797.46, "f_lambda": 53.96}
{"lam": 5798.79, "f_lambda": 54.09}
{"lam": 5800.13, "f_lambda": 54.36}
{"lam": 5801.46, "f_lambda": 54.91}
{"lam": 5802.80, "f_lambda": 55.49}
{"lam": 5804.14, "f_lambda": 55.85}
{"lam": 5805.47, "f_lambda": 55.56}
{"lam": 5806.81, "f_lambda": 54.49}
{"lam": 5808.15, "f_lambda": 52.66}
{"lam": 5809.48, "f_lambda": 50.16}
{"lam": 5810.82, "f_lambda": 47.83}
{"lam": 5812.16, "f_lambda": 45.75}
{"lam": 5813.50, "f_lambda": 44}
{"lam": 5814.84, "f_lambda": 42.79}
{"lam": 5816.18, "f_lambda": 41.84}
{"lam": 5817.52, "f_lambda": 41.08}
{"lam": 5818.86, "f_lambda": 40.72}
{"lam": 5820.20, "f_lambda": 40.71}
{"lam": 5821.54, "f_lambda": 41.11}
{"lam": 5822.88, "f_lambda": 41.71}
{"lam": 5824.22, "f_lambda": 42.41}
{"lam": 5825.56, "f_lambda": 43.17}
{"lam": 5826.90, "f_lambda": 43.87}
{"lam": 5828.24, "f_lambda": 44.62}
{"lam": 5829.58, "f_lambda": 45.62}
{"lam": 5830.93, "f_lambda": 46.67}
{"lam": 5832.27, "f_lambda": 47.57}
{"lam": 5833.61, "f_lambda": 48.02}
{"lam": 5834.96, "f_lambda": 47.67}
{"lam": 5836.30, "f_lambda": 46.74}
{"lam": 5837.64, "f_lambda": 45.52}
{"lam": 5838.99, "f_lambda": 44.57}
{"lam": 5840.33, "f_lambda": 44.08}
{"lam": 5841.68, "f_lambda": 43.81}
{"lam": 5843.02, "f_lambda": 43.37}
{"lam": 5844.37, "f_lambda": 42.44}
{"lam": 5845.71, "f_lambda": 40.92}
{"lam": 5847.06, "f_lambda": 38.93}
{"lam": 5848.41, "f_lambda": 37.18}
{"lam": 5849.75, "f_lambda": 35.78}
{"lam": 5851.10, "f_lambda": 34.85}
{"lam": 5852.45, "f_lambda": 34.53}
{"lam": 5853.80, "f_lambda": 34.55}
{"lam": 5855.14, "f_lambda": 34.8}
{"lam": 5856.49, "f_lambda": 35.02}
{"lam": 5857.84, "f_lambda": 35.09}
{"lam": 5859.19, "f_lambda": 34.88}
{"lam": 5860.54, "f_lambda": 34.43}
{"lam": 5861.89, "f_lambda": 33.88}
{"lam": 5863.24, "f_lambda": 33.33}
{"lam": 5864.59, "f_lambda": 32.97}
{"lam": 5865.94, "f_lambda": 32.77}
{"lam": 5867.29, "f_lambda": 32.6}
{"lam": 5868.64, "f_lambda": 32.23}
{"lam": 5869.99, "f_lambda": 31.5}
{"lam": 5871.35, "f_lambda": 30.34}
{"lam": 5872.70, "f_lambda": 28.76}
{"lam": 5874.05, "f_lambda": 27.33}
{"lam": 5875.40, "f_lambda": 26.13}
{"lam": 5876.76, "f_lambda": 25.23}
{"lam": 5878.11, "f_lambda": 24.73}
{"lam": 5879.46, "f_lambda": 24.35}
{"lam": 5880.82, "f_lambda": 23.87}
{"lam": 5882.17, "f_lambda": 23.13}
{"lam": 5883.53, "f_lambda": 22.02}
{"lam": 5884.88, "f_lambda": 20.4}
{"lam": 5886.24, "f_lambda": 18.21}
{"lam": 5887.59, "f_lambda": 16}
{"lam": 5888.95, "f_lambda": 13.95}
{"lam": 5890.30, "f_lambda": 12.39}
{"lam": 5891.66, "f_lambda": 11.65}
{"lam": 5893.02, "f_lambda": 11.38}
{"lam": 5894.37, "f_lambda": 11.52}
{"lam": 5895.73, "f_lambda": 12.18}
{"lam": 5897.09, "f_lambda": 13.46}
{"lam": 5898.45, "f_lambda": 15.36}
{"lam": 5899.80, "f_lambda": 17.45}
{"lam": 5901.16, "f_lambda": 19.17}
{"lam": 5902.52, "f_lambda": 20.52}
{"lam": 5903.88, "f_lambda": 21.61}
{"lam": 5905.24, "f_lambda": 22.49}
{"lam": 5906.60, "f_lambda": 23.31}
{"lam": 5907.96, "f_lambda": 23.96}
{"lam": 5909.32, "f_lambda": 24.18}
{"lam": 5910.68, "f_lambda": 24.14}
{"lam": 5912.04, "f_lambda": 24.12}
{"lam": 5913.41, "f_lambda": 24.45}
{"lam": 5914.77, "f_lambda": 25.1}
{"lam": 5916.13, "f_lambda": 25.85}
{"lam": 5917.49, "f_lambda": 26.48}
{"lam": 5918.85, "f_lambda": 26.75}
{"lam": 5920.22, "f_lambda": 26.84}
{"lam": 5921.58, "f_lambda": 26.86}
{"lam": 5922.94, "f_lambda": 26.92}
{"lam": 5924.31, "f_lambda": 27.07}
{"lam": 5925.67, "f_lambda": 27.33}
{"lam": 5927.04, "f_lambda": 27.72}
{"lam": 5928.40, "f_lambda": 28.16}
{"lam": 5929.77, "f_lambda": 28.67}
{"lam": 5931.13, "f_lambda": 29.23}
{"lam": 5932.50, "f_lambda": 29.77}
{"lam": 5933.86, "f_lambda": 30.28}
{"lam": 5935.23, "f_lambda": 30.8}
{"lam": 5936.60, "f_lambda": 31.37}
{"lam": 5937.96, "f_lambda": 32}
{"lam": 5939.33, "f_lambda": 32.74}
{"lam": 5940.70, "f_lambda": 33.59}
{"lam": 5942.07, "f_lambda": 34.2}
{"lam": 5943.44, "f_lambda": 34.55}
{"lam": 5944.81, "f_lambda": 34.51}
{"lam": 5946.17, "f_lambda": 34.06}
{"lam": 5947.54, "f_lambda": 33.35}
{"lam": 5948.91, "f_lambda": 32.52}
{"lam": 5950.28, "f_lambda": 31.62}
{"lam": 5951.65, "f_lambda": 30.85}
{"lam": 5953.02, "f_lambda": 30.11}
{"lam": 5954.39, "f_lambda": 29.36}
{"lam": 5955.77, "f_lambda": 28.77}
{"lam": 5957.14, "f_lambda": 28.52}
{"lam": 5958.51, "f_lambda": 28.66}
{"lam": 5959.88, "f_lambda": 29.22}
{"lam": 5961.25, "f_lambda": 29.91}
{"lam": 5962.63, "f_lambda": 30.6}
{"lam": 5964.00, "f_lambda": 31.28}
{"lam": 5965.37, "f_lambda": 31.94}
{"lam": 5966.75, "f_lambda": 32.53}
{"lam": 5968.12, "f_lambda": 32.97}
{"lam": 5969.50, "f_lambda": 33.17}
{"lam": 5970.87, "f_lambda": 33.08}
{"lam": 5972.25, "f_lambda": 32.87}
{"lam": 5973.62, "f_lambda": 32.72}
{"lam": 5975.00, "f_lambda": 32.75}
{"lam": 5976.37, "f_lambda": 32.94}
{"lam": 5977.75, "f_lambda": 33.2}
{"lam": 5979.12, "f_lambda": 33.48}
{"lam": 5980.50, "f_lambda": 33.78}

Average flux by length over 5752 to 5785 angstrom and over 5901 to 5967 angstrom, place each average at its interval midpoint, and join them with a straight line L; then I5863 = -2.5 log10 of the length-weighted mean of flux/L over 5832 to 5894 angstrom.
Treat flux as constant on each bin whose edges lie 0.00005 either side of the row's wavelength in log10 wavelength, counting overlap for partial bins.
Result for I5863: 0.15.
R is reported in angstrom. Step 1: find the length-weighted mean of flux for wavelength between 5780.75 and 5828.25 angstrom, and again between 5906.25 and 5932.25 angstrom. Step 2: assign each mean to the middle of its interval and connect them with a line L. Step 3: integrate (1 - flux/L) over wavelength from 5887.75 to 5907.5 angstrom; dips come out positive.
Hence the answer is 9.11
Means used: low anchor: 48.7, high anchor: 26.3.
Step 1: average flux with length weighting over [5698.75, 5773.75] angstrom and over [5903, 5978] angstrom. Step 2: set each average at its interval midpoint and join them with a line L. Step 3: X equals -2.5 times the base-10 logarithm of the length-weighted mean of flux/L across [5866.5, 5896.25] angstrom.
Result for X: 0.49 mag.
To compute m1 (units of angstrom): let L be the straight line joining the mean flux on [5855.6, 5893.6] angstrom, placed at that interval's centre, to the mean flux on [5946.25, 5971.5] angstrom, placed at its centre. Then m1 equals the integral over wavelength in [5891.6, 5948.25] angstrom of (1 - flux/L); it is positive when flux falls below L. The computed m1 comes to 6.8 angstrom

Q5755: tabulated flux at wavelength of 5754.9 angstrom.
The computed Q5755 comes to 52.38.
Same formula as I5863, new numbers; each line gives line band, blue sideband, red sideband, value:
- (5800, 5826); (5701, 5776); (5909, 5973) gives -0.18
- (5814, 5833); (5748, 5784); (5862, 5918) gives -0.21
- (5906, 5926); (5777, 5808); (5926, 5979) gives 0.37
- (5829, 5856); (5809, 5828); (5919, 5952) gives -0.03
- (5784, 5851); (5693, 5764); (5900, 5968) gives -0.21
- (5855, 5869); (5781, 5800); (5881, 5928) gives -0.05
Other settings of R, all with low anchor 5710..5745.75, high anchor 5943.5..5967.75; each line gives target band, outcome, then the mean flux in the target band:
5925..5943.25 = 1.07 angstrom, 30.6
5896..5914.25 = 7.09 angstrom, 20.9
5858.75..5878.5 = 3.12 angstrom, 30.8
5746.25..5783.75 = -3.49 angstrom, 46.9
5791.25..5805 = -4.36 angstrom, 53.8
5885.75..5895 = 5.71 angstrom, 13.5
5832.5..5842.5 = -1.92 angstrom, 45.8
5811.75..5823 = -0.69 angstrom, 42.1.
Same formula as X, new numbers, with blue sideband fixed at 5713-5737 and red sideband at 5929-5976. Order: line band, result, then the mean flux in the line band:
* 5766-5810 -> -0.21 mag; 49.5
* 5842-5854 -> -0.02 mag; 38.4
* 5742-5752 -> -0.17 mag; 50.5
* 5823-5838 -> -0.18 mag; 45.5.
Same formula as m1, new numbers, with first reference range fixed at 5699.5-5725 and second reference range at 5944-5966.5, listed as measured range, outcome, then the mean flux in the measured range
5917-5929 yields 2.1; 27.1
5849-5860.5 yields 0.6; 34.9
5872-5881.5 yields 2.6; 25.8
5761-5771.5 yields 0.0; 41.8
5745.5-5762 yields -3.1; 50.5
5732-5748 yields -1.4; 47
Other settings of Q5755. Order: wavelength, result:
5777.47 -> 45.64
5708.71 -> 45.48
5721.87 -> 43.92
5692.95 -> 42.38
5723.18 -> 43.38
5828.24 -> 44.62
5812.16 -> 45.75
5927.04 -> 27.72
